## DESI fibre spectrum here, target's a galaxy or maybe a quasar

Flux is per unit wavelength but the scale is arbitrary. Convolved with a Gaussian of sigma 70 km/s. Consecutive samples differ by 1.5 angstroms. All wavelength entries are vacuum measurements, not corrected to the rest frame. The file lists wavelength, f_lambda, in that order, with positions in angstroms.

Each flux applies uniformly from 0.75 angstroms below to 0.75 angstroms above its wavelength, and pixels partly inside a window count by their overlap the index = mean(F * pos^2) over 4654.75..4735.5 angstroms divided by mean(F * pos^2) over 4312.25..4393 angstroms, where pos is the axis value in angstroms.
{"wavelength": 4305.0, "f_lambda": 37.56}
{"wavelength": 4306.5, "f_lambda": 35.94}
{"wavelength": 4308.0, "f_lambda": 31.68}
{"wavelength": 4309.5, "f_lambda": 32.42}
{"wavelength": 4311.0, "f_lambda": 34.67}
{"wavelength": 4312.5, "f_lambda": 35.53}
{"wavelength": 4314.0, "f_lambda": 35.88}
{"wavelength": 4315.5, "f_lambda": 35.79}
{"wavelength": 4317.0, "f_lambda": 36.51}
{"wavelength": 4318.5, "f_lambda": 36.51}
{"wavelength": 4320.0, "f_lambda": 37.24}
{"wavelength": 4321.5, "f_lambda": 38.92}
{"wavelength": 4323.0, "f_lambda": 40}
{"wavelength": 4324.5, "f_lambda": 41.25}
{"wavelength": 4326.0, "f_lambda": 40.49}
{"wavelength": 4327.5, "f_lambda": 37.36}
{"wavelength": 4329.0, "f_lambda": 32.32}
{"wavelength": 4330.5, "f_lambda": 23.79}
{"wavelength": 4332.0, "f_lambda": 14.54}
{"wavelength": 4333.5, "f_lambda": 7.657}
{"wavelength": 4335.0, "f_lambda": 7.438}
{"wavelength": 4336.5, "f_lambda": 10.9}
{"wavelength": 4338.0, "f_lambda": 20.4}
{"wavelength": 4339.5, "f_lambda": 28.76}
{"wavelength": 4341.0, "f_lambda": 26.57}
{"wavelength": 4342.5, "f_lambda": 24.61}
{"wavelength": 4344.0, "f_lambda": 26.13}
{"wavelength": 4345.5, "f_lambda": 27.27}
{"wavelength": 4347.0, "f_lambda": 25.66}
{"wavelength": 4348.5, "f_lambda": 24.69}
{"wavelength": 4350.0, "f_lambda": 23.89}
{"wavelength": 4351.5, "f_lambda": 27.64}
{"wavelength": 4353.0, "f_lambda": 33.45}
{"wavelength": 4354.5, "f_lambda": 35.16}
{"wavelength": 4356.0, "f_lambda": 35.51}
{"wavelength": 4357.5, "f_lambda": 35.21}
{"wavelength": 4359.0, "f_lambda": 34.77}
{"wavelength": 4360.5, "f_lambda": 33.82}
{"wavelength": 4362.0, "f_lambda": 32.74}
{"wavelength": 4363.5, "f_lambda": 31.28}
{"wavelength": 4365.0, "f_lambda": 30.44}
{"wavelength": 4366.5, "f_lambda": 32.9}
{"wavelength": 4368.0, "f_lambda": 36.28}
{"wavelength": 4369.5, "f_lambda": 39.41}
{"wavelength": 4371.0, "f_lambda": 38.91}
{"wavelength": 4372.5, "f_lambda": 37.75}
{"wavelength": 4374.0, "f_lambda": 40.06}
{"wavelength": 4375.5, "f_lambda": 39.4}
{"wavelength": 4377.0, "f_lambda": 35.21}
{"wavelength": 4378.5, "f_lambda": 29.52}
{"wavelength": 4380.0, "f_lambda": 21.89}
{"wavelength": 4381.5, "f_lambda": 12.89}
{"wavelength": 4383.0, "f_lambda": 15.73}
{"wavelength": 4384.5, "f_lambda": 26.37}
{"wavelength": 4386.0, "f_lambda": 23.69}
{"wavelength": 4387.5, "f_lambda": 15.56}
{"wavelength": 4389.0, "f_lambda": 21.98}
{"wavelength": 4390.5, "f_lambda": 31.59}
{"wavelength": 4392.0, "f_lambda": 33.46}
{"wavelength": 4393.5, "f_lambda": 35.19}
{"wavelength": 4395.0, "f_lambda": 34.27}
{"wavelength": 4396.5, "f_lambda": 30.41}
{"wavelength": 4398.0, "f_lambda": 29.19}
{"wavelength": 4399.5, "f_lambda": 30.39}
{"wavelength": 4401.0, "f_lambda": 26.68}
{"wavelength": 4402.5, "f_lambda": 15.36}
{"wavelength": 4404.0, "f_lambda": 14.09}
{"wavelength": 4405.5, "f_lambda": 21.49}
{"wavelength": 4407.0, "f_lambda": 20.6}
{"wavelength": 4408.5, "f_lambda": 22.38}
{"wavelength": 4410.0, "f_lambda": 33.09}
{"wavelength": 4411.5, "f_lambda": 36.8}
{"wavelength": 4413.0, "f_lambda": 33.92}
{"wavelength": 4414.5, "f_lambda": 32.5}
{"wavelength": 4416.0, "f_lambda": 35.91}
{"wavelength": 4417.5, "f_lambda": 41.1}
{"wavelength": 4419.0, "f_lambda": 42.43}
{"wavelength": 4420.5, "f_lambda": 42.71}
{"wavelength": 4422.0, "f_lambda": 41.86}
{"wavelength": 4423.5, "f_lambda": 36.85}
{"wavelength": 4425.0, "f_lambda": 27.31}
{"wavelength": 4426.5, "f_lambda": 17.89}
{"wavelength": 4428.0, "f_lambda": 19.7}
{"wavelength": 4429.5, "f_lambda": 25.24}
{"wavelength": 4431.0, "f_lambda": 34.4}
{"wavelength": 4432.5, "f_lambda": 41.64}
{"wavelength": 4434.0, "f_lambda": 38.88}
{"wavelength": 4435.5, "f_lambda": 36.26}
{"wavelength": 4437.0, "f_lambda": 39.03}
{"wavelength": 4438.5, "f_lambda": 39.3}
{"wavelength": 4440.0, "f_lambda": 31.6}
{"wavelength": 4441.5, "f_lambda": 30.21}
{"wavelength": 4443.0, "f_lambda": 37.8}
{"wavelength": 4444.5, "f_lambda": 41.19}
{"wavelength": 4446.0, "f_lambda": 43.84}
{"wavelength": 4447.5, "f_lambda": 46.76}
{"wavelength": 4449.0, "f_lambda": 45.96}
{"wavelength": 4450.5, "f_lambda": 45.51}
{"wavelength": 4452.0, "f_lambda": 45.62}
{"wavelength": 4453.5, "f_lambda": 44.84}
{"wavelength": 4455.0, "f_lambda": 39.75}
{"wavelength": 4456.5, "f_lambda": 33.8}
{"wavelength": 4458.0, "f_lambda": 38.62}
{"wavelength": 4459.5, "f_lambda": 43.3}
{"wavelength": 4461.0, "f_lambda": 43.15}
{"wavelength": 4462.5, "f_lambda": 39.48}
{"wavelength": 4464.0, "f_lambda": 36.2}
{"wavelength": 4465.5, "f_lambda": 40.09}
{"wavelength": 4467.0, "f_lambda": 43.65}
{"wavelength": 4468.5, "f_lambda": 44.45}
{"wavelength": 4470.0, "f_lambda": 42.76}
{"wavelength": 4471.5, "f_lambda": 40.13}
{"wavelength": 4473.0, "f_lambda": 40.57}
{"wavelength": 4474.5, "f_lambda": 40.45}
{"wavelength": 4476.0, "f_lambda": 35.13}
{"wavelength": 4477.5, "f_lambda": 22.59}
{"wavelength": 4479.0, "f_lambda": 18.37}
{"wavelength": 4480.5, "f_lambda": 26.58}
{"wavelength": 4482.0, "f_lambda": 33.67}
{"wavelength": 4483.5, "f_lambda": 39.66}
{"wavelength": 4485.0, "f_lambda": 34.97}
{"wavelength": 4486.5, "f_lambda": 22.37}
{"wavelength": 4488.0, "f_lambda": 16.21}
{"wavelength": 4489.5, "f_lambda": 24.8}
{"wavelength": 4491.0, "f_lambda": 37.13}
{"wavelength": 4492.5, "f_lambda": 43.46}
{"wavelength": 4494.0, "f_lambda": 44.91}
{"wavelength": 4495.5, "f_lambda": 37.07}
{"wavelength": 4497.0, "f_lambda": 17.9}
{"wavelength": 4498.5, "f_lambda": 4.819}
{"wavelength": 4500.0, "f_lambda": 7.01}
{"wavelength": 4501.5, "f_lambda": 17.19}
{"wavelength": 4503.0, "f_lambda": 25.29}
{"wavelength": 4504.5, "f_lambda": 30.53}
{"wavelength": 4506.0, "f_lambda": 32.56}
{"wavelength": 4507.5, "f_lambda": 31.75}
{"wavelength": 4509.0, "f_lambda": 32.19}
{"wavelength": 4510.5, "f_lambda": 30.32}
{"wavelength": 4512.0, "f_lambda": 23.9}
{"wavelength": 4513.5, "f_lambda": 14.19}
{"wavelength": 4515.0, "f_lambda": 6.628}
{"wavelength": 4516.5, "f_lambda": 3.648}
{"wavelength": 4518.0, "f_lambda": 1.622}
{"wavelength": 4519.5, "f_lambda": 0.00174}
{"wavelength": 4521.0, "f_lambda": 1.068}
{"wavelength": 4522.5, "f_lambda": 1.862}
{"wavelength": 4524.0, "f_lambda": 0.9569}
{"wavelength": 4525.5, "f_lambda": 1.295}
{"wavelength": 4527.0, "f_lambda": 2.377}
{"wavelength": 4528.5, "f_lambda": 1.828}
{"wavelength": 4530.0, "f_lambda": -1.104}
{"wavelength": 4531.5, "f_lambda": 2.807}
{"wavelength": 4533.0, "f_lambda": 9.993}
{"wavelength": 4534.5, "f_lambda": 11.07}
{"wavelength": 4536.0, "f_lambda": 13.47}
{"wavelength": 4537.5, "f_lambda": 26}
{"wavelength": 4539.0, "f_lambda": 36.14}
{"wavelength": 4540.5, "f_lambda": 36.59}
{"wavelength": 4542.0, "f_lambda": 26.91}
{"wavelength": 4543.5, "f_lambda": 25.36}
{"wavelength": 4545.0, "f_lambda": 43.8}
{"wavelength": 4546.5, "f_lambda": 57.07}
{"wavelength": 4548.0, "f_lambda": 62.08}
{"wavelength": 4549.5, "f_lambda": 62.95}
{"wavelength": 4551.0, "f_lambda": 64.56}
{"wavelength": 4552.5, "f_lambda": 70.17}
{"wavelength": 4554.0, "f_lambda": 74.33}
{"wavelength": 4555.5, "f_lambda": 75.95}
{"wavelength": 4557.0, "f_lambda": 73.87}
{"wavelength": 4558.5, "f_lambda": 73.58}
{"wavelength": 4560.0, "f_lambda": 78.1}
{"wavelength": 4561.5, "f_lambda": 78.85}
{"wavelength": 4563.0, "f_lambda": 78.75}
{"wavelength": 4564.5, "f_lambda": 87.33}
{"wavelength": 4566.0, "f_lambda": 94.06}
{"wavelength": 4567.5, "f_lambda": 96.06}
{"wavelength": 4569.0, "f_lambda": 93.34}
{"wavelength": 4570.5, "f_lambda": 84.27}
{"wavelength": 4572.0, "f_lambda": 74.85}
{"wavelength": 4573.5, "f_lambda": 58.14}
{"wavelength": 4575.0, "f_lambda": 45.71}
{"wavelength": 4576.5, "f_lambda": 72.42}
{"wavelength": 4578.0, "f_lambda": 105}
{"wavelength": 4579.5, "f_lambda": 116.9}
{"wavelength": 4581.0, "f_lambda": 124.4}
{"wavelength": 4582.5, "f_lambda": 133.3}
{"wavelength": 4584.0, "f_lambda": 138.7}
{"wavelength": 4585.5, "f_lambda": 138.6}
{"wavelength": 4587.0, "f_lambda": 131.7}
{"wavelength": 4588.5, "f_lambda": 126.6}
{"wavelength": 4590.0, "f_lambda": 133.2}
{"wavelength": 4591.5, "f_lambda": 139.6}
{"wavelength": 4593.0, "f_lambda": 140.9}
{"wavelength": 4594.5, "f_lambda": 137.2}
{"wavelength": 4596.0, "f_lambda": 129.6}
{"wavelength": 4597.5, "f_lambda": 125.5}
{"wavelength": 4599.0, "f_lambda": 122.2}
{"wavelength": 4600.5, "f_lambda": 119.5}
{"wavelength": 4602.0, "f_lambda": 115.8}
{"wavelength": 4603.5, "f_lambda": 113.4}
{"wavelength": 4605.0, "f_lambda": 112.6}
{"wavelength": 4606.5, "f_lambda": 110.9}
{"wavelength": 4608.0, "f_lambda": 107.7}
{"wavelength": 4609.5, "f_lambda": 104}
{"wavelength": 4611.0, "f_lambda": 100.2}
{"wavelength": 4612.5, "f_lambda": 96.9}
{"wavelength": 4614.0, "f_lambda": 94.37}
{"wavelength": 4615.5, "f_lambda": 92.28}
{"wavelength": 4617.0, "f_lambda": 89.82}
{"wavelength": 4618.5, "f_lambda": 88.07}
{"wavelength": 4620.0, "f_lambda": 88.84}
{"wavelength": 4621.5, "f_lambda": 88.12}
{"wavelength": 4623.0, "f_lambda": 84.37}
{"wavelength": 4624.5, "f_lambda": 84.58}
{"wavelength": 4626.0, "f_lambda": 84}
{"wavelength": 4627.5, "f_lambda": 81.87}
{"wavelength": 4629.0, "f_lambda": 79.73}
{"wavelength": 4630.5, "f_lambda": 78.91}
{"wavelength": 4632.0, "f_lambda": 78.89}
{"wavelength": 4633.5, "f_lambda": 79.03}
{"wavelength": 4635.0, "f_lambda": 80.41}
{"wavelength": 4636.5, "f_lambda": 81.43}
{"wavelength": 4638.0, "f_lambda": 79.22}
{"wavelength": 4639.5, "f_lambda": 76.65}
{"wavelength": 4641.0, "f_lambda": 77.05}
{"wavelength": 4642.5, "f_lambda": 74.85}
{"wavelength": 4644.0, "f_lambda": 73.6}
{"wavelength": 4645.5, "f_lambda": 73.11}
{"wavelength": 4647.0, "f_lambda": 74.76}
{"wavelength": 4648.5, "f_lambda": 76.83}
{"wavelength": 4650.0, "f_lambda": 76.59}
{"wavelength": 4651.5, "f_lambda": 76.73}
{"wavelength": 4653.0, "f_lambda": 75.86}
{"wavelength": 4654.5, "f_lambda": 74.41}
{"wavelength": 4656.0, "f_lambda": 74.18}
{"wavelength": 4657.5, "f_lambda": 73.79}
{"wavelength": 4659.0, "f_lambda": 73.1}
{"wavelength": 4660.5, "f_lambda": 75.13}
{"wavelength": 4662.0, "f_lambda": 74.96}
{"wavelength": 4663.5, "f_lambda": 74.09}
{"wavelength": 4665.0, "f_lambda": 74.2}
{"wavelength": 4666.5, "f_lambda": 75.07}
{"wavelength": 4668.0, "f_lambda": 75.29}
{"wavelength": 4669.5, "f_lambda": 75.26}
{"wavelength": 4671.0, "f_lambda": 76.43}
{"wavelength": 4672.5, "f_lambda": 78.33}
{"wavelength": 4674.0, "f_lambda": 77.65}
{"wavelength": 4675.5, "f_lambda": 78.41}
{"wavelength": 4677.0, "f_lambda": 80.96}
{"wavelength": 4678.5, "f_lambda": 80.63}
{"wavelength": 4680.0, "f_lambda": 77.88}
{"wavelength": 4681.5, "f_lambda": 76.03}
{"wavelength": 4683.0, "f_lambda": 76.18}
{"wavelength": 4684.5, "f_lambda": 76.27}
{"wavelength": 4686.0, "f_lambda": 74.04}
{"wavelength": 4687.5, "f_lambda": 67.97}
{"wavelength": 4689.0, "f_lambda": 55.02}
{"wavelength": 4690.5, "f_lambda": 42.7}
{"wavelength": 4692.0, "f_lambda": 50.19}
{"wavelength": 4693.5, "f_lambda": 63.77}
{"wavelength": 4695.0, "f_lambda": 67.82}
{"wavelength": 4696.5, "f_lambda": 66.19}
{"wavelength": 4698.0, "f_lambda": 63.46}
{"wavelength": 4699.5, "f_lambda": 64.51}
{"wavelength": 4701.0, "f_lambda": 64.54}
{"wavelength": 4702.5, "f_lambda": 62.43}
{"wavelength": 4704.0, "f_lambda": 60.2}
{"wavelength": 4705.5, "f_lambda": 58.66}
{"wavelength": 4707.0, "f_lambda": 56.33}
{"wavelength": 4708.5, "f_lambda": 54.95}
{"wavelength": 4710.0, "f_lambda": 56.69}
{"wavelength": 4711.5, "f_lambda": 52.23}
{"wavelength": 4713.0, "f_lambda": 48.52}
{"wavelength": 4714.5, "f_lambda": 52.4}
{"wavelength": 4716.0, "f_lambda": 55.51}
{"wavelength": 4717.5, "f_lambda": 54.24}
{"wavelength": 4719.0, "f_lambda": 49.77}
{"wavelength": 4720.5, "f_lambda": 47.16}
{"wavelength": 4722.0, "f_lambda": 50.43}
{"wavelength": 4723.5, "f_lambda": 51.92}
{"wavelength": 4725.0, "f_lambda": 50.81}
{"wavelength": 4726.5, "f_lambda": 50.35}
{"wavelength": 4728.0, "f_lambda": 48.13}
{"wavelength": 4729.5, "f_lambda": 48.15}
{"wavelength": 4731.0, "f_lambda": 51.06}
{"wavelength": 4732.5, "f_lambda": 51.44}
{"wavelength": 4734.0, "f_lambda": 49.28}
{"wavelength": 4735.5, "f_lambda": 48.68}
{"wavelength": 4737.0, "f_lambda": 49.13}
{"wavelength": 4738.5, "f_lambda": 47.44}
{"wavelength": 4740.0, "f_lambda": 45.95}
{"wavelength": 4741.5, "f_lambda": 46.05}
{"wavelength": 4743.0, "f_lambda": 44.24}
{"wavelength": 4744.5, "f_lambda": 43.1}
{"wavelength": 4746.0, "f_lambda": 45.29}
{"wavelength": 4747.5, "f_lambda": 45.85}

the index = 2.5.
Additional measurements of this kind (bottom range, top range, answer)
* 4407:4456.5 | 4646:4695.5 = 2.22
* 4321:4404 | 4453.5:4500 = 1.24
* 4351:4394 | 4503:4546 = 0.57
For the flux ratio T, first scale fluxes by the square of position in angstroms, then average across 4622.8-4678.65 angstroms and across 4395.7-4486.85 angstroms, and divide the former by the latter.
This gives 2.4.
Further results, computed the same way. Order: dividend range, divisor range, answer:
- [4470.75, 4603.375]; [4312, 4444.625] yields 1.95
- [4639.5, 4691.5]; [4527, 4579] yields 1.40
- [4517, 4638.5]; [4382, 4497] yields 2.41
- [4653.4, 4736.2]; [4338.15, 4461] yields 2.23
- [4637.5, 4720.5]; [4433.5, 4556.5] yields 2.37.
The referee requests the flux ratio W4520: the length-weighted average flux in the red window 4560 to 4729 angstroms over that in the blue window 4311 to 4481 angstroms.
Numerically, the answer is 2.5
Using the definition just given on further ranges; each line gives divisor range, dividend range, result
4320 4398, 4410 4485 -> 1.27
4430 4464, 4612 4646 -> 2.08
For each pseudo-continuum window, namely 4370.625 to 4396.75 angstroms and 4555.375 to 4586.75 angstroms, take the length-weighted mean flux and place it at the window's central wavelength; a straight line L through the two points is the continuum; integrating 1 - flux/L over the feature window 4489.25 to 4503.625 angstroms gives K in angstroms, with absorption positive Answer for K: 8.8 angstroms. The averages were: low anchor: 28.9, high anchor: 92.5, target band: 26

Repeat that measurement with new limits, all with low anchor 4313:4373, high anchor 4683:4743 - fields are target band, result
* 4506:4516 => 4.4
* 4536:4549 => 1.7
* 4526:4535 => 8.1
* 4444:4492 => 1.8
